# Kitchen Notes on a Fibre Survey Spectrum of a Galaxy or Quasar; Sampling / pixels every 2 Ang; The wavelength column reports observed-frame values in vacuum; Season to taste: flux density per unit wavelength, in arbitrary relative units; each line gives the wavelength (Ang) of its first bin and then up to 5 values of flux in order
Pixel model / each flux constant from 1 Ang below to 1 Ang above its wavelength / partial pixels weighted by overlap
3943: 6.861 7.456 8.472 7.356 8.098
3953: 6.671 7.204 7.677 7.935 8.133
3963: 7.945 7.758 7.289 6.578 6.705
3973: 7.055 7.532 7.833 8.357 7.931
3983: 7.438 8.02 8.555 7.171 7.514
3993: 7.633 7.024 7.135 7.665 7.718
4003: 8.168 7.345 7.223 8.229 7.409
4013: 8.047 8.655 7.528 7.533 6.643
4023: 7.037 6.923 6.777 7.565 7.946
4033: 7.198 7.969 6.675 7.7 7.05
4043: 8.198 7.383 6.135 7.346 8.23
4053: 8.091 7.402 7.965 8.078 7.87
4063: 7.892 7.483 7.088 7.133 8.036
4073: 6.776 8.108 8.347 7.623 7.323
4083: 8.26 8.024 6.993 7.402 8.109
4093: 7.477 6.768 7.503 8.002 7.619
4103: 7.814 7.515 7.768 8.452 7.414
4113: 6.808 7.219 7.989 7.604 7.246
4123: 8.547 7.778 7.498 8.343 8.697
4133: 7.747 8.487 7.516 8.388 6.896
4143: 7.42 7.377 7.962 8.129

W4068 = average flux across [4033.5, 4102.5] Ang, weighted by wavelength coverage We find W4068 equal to 7.59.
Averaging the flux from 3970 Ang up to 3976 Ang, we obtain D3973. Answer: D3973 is 7.1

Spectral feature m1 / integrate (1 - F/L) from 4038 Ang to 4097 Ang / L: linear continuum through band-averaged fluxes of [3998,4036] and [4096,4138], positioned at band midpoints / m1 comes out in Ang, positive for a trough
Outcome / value 0.6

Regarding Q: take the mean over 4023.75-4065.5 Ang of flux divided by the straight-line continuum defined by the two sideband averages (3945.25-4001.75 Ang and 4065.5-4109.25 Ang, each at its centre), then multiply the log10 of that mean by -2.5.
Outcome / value 0.014 mag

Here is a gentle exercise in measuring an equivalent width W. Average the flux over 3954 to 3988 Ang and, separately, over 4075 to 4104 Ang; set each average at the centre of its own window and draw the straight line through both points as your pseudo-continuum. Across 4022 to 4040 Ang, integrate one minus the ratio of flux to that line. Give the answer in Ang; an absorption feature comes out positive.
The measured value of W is 0.8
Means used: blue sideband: 7.64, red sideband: 7.68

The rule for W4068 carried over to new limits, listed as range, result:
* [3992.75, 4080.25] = 7.54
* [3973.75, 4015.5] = 7.73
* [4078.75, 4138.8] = 7.73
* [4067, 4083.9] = 7.66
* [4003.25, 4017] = 7.82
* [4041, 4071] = 7.59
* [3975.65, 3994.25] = 7.81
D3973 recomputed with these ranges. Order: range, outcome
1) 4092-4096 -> 7.12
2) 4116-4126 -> 7.83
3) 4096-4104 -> 7.73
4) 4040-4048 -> 7.19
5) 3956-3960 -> 7.81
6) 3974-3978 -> 7.68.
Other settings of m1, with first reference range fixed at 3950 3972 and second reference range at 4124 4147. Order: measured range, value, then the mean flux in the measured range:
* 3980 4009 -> -0.40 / 7.63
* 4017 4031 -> 0.77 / 7.17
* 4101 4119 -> 0.37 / 7.62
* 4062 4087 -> 0.18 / 7.65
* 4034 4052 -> 0.53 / 7.41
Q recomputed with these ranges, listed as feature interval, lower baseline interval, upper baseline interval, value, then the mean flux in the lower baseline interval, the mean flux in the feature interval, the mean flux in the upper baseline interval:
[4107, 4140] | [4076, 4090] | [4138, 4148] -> -0.03 mag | 7.71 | 7.86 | 7.61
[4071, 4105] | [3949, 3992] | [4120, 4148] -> 0.02 mag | 7.58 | 7.64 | 7.85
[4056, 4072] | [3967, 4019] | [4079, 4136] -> 0.00 mag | 7.61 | 7.69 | 7.73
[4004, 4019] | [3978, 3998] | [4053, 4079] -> -0.01 mag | 7.68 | 7.76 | 7.69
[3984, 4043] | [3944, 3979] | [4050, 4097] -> 0.01 mag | 7.54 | 7.53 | 7.67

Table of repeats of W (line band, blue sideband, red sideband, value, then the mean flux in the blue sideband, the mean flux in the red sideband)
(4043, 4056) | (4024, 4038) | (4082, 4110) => -0.15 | 7.29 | 7.69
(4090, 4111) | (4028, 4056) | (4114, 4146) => 0.02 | 7.49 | 7.8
